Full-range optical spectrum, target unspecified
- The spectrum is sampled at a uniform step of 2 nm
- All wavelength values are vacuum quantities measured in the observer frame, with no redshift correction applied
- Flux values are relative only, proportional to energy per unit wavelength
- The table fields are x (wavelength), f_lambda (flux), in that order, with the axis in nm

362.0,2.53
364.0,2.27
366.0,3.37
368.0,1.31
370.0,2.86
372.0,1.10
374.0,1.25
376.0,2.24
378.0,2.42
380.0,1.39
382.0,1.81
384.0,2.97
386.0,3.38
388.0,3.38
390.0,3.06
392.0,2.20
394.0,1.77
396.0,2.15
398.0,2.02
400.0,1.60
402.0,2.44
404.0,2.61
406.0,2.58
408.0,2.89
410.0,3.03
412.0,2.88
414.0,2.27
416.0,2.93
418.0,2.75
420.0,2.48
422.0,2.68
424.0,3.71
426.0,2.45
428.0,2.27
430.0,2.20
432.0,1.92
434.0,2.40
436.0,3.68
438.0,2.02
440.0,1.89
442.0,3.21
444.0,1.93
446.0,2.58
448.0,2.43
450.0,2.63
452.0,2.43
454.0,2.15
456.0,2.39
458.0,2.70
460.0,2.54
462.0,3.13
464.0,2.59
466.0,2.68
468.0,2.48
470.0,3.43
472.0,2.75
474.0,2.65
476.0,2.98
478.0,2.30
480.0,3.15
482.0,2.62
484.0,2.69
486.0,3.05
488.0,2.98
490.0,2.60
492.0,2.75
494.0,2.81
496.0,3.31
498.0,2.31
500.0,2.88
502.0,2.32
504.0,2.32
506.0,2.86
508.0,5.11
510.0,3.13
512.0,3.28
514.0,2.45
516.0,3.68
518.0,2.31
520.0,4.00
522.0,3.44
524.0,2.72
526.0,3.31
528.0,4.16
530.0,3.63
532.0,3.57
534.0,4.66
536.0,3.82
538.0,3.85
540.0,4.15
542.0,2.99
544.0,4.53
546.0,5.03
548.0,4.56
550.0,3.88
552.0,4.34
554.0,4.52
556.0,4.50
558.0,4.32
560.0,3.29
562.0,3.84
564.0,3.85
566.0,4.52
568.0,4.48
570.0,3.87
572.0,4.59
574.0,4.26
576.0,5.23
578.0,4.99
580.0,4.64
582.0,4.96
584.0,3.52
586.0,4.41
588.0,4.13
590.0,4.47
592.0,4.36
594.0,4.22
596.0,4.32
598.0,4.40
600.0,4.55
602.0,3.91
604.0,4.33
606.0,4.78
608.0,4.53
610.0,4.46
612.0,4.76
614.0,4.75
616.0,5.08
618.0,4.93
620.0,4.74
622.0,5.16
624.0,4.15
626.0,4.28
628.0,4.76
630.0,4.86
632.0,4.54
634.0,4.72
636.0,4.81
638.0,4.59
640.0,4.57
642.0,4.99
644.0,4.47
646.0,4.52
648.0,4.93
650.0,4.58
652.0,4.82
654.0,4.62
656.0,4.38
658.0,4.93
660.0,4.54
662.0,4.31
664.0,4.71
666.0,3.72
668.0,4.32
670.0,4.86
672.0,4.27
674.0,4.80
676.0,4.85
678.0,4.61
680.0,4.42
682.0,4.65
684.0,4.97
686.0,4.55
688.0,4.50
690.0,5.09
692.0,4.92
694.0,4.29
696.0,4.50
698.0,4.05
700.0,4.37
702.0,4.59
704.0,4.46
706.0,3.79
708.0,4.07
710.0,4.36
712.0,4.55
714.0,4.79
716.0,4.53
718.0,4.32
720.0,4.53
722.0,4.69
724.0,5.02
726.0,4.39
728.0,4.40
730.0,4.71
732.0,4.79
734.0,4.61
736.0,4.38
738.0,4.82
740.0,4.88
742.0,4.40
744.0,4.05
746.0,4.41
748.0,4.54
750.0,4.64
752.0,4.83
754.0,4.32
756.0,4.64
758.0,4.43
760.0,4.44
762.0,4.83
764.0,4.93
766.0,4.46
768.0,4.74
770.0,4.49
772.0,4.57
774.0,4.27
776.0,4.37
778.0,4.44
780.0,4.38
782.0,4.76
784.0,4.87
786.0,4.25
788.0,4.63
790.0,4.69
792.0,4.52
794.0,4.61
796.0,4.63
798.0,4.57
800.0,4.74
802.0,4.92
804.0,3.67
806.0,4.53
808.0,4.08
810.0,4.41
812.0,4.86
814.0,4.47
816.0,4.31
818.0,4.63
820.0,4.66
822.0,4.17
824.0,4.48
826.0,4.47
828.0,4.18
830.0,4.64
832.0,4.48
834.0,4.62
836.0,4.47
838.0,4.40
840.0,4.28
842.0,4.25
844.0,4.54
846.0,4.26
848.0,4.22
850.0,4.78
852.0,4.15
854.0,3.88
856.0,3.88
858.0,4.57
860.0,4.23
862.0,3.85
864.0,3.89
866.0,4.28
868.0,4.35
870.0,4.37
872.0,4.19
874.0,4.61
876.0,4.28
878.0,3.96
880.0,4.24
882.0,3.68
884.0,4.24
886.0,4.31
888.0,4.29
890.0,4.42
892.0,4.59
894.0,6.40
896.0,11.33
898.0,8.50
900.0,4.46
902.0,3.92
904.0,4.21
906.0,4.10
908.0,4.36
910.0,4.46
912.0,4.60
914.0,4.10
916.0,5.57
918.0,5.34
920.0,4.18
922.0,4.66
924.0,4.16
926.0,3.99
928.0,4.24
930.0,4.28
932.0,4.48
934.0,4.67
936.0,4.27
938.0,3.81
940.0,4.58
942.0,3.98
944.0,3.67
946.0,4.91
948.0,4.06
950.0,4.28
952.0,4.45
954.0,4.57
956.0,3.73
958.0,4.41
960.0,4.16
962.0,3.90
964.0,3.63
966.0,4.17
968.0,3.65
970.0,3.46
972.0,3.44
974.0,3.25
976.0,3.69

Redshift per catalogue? 0.364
